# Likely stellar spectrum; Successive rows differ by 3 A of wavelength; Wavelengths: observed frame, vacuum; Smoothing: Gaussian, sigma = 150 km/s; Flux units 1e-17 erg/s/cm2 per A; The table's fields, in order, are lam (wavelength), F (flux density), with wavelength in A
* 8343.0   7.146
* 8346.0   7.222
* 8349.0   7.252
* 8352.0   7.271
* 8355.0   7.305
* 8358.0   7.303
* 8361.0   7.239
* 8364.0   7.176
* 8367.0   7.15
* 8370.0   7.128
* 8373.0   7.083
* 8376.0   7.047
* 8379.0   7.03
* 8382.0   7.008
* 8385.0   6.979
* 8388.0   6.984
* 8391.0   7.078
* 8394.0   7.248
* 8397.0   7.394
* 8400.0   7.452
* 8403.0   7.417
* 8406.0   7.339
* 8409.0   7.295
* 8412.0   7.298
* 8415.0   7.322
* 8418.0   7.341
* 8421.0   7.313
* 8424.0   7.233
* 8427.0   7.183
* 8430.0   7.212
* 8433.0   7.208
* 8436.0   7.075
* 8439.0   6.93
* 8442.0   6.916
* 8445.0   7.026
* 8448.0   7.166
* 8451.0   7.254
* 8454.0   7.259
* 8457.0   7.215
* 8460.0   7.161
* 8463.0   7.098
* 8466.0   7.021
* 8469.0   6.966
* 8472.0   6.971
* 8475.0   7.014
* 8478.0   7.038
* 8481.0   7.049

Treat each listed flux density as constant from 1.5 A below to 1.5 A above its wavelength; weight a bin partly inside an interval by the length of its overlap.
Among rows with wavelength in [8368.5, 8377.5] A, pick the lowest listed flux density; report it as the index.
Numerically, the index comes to 7.047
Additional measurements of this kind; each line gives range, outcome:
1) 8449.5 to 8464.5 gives 7.098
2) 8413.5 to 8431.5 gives 7.183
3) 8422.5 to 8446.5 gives 6.916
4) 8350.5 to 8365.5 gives 7.176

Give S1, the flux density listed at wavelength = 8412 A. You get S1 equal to 7.298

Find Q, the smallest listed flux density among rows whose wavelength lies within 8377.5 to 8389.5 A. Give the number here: 6.979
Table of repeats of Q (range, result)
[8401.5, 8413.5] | 7.295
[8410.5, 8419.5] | 7.298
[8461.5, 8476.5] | 6.966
